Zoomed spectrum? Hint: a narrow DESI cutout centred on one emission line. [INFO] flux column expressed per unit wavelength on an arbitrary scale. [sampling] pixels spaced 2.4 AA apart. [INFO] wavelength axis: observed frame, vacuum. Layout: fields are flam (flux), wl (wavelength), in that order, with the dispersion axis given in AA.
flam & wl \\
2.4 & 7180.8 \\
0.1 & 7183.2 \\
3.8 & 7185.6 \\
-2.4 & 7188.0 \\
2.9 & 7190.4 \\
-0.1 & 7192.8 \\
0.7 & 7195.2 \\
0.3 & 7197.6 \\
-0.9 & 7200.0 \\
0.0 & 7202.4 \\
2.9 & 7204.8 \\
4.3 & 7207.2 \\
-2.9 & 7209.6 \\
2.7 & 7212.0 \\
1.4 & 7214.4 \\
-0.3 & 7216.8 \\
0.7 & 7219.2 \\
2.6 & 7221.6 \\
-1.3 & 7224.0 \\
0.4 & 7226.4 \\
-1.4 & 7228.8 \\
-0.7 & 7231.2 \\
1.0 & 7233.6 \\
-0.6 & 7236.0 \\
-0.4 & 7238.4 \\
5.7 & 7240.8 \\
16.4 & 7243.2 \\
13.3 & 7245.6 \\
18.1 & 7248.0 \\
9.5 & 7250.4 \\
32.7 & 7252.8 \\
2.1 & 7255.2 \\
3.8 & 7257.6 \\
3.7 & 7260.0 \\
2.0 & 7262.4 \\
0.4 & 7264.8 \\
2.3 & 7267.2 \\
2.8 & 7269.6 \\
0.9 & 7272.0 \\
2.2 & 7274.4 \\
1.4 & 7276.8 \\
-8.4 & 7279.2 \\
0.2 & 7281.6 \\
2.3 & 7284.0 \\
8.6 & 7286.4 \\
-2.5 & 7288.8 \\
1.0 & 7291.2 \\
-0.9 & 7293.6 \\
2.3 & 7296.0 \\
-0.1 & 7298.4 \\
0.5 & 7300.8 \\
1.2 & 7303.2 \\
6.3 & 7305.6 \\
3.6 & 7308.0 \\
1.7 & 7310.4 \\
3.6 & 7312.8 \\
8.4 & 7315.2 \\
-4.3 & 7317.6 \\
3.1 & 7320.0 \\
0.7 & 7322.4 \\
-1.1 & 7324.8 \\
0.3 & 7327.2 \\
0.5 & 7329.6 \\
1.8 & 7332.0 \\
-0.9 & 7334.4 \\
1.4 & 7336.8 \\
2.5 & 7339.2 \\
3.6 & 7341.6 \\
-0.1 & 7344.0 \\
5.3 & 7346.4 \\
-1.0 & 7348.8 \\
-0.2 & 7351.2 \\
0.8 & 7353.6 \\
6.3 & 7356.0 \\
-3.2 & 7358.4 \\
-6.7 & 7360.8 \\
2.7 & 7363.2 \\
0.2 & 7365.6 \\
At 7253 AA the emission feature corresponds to [O II] 3727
